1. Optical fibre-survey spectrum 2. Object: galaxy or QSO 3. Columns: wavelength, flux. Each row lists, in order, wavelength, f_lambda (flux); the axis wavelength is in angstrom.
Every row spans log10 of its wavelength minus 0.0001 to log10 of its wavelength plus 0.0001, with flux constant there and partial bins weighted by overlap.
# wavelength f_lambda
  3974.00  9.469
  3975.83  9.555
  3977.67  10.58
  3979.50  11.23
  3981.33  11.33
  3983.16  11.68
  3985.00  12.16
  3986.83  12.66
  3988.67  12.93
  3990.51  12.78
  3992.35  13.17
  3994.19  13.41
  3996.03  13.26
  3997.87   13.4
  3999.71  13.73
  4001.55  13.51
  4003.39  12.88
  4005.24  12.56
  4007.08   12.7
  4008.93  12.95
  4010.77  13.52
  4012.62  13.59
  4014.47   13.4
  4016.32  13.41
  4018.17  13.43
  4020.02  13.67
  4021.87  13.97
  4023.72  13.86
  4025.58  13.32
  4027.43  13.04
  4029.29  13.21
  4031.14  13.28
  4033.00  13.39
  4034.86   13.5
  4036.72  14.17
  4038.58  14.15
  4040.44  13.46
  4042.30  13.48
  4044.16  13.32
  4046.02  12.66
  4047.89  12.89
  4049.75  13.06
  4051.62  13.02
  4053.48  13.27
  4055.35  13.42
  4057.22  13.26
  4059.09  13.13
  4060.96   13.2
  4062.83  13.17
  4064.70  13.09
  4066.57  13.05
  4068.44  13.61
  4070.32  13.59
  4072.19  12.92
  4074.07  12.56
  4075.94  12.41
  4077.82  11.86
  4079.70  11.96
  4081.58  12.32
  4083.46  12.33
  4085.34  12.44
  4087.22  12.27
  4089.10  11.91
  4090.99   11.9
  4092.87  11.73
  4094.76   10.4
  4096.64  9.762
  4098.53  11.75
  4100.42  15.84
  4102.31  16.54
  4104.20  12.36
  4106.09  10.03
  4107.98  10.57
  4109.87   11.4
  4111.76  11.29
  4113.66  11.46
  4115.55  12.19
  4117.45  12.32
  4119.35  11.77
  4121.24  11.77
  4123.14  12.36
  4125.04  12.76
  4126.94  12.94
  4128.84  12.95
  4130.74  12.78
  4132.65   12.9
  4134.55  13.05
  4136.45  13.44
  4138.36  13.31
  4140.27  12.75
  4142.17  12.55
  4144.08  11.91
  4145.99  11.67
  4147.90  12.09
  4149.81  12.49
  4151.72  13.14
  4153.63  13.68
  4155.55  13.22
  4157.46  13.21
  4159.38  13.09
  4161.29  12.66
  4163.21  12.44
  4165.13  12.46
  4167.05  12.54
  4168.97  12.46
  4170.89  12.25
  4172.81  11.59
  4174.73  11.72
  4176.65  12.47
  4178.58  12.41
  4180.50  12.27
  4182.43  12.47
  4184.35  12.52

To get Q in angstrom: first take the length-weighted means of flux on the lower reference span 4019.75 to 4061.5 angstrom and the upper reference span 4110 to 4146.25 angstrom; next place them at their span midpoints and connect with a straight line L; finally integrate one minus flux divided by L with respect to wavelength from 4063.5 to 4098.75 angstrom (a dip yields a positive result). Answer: 2.0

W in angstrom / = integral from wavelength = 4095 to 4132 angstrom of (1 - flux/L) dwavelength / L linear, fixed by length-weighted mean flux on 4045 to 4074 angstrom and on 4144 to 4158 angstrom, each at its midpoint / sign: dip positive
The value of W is 1.9 angstrom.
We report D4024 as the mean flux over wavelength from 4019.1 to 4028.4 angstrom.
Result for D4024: 13.6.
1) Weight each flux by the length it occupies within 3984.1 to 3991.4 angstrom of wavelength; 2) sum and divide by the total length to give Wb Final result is 12.6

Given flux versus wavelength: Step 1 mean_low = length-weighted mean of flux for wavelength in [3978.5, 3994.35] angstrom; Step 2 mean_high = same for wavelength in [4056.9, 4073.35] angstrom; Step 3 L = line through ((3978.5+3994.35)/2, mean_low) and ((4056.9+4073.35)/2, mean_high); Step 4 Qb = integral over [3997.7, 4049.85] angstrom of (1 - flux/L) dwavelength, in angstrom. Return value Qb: -2.57 angstrom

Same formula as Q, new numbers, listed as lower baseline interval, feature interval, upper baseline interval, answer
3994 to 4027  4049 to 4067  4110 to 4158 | -0.18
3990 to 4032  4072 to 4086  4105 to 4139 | 0.33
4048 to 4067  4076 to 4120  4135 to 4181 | 3.07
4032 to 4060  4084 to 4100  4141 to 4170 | 1.68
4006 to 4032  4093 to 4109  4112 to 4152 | 0.74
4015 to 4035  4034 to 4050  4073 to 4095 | -0.45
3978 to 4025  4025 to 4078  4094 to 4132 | -2.46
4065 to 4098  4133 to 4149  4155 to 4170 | -0.01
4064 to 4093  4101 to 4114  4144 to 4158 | 0.53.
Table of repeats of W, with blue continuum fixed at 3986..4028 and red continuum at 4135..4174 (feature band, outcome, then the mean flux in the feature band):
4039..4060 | -0.18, 13.2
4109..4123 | 1.12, 11.8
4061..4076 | -0.10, 13.1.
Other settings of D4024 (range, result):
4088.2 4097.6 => 11.1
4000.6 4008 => 12.9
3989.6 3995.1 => 13.1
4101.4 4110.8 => 12.2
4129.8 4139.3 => 13.1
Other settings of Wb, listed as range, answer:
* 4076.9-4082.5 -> 12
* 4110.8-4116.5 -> 11.6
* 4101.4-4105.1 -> 14.5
